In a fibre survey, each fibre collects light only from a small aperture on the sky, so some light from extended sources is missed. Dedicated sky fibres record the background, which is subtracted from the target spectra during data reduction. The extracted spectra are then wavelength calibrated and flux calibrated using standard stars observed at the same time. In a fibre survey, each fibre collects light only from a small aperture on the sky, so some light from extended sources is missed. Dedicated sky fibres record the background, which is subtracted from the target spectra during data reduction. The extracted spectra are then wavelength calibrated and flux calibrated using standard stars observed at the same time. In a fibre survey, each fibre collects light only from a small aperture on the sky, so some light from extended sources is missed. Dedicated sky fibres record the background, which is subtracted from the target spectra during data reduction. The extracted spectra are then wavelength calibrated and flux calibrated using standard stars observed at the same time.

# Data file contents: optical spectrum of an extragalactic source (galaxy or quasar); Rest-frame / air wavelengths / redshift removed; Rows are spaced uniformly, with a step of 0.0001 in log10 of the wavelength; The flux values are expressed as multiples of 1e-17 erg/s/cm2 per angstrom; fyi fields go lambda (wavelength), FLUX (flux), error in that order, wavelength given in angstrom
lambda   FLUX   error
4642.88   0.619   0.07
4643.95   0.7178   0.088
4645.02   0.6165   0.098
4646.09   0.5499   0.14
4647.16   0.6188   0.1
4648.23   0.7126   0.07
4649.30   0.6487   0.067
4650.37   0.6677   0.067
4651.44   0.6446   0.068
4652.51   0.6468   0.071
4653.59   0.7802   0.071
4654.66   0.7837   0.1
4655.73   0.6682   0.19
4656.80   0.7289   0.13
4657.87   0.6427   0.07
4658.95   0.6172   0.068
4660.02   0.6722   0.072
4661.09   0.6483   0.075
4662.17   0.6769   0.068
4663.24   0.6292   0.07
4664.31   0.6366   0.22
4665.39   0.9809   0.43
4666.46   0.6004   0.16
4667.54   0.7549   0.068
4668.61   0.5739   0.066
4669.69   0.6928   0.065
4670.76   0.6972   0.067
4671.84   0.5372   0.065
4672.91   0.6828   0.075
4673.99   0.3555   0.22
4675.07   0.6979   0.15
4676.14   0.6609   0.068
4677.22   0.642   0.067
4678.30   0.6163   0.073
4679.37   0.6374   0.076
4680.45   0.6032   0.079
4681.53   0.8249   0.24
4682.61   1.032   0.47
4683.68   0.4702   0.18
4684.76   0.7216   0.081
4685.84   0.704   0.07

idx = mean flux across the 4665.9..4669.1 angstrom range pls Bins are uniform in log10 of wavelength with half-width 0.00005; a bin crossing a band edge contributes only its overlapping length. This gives 0.648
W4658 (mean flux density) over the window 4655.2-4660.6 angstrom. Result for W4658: 0.666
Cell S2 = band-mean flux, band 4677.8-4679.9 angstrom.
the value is 0.629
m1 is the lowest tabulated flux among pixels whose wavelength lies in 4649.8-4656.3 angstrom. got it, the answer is 0.6446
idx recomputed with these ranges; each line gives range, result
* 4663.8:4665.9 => 0.806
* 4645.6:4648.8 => 0.629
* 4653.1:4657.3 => 0.741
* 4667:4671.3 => 0.68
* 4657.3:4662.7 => 0.651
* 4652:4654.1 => 0.711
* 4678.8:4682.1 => 0.691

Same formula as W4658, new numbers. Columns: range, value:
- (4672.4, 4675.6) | 0.576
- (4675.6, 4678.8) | 0.64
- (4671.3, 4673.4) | 0.609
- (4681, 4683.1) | 0.926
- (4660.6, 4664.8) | 0.648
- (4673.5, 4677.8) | 0.592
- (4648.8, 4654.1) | 0.677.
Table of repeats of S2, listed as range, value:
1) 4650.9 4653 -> 0.646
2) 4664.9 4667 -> 0.787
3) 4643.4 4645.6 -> 0.664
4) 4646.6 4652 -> 0.658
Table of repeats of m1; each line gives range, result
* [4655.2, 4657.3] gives 0.6682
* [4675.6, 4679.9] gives 0.6163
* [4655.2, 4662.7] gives 0.6172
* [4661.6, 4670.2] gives 0.5739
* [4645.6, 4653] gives 0.5499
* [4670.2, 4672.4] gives 0.5372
